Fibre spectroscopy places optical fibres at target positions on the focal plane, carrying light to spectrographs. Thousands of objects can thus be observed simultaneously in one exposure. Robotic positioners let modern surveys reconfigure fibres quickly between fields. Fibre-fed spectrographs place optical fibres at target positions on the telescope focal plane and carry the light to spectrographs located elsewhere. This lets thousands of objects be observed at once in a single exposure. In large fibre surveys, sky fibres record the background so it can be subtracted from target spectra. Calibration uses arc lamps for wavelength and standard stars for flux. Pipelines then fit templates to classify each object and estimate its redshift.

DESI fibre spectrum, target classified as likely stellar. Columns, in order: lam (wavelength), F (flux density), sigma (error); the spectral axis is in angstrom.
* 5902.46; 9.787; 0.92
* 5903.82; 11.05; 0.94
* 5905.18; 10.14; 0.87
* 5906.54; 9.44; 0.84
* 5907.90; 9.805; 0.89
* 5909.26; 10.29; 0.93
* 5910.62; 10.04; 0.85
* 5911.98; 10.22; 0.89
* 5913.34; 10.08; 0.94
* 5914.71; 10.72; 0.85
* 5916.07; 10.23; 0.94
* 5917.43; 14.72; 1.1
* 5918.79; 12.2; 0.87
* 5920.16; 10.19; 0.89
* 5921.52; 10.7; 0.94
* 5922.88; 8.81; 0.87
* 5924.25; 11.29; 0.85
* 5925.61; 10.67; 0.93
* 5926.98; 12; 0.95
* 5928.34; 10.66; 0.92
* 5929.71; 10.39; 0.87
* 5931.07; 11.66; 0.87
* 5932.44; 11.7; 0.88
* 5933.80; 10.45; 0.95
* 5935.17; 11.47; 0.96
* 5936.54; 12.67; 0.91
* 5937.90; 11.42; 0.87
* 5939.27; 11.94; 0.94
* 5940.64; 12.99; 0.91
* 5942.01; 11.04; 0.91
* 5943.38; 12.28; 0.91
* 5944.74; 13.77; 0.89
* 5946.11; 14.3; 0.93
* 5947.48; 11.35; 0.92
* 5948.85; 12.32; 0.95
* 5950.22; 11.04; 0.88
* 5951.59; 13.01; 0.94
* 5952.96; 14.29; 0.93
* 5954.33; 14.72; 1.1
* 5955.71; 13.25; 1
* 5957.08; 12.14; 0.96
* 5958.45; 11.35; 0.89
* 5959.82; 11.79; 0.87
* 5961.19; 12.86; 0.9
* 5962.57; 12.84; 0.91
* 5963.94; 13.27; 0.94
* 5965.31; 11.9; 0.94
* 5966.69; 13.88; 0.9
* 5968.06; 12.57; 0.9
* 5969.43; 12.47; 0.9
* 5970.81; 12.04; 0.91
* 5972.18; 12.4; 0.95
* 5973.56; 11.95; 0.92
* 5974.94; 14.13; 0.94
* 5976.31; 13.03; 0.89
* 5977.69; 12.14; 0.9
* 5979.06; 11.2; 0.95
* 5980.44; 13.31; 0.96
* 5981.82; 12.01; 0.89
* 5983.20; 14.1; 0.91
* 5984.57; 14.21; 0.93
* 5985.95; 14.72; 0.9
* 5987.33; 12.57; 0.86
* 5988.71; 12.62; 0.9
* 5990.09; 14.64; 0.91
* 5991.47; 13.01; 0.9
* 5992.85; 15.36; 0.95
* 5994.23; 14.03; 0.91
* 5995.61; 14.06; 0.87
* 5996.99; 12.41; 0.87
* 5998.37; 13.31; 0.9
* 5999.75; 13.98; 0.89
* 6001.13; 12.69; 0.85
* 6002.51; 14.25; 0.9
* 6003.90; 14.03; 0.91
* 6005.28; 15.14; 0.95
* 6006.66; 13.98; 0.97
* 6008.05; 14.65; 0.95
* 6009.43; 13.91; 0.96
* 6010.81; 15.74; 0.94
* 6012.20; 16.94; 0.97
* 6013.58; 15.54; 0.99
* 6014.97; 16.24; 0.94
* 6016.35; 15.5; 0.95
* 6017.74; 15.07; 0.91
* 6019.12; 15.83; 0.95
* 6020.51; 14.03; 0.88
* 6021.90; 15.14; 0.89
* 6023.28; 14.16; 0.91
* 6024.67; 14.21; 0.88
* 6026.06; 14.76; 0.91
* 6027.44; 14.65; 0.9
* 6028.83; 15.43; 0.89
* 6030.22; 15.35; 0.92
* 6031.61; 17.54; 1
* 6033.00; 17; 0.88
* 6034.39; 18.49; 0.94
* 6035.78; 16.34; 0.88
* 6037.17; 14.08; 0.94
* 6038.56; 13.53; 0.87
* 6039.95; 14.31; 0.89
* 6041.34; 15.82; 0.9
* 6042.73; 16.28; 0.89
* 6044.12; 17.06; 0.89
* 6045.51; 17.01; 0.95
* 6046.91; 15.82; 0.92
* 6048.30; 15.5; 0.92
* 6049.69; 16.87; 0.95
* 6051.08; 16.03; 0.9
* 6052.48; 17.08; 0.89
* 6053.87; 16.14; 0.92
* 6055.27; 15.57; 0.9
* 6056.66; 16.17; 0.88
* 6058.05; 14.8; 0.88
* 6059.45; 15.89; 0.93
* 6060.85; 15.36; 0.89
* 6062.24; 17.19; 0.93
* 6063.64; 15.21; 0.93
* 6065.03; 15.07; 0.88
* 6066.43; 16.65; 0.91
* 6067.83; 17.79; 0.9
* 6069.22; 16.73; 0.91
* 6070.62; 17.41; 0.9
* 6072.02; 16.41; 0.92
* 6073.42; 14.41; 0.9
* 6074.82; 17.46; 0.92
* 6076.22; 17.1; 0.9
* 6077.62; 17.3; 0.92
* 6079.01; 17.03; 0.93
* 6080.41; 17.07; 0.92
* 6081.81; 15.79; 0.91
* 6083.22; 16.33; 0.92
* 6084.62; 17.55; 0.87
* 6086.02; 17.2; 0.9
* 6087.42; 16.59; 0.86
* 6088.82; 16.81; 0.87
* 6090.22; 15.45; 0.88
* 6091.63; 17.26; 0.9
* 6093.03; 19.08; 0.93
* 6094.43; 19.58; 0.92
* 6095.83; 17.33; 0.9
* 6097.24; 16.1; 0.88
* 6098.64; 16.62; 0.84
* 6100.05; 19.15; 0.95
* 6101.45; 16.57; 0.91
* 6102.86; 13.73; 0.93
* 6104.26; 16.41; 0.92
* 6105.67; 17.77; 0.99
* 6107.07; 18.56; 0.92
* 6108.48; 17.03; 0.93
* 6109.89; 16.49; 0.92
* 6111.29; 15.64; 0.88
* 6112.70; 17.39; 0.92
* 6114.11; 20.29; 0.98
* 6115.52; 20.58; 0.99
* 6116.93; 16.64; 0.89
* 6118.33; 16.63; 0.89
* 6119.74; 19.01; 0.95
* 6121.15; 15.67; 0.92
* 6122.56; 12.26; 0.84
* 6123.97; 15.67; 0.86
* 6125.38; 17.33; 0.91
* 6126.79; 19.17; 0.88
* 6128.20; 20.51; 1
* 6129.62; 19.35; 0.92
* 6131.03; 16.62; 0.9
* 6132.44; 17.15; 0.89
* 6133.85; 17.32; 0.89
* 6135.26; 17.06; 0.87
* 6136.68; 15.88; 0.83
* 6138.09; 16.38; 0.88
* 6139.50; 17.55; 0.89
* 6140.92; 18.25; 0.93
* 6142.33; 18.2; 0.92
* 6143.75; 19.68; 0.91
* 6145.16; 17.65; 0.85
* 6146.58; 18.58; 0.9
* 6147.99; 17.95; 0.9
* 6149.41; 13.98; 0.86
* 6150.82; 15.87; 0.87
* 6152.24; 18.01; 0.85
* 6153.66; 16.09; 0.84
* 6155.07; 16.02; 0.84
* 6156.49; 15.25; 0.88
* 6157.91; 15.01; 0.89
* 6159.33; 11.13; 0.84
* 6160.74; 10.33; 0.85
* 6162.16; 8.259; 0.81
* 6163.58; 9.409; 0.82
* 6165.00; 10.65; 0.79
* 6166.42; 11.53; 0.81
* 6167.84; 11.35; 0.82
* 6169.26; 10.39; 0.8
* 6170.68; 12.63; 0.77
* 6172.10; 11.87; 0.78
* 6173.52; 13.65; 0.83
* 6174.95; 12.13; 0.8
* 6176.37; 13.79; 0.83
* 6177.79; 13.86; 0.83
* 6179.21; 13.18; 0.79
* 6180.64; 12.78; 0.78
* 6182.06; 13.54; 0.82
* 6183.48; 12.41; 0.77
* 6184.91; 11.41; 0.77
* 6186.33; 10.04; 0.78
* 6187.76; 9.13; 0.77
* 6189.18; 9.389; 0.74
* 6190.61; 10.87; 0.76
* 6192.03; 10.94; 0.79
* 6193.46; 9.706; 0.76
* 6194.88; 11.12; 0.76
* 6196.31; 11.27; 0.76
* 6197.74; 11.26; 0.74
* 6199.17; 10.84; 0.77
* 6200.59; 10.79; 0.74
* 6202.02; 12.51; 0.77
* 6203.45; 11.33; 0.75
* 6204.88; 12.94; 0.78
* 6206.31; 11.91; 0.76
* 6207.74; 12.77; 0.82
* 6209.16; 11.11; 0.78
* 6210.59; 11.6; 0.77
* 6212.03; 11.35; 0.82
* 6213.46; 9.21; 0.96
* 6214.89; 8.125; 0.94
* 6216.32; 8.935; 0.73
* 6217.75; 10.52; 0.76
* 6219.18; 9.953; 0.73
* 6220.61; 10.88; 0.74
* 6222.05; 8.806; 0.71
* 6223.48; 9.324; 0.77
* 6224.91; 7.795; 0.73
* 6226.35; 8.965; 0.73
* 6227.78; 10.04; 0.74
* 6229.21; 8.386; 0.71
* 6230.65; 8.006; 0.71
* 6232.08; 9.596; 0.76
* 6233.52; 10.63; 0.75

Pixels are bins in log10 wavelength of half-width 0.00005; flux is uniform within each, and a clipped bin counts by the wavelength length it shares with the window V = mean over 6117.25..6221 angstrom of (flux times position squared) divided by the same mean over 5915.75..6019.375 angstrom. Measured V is 1.11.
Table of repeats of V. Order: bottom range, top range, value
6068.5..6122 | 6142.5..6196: 0.78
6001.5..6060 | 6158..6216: 0.77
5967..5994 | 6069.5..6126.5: 1.35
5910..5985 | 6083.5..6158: 1.51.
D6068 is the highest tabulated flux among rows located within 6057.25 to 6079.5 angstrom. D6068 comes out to 17.79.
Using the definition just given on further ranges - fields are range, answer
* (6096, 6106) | 19.15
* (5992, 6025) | 16.94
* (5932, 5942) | 12.99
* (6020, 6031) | 15.43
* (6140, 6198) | 19.68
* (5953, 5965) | 14.72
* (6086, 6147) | 20.58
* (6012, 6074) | 18.49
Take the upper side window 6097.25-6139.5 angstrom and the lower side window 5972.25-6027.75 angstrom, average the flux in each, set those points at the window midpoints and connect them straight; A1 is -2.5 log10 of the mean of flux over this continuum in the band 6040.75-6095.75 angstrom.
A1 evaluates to -0.05 mag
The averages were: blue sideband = 14.1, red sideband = 17.2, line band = 16.6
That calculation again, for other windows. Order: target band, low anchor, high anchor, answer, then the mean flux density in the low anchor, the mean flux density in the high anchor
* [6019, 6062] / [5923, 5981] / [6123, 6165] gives -0.123 mag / 12.2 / 16.1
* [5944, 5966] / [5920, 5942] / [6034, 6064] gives -0.053 mag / 11.2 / 15.9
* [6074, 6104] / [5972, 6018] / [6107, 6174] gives -0.127 mag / 13.9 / 15.8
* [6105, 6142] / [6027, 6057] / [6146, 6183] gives -0.219 mag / 16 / 13.3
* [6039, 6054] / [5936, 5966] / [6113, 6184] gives -0.162 mag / 12.6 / 15.3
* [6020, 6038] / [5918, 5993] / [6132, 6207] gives -0.213 mag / 12.4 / 13.4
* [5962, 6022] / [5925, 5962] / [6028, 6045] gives 0.027 mag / 12.1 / 15.9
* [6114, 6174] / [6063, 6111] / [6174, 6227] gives -0.119 mag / 16.8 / 11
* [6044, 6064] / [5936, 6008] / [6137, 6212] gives -0.229 mag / 13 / 13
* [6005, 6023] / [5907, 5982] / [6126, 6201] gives -0.207 mag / 11.9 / 13.9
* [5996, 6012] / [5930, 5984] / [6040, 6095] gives 0.008 mag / 12.5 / 16.5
